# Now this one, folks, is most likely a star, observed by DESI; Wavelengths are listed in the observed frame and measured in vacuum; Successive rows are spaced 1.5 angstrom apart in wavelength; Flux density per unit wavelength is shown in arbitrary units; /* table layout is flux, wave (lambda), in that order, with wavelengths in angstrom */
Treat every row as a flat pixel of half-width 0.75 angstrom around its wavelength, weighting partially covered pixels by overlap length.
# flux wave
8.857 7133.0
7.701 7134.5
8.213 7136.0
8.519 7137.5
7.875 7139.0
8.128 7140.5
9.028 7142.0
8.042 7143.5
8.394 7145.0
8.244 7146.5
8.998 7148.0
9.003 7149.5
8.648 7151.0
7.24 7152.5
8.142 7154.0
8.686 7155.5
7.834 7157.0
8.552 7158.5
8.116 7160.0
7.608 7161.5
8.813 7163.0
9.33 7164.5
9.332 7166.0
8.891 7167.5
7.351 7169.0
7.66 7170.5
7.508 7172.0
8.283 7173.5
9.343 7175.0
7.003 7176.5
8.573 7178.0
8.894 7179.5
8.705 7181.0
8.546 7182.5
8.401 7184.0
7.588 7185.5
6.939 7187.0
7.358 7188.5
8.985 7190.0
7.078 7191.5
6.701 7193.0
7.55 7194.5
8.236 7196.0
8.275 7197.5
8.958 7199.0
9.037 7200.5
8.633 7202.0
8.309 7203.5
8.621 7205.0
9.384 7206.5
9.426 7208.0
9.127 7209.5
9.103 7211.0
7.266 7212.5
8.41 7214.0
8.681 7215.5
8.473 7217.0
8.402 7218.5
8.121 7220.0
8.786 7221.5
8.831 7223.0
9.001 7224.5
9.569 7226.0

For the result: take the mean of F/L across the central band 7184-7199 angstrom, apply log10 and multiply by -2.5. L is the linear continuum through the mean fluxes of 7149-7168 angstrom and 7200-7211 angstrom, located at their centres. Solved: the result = 0.14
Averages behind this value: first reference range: 8.46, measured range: 7.74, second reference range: 8.94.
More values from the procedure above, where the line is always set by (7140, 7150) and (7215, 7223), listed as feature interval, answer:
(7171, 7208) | 0.04 mag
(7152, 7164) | 0.05 mag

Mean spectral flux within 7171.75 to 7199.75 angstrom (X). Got 8.06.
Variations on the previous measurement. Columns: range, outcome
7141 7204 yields 8.26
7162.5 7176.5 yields 8.42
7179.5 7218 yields 8.32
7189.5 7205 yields 8.18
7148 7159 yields 8.34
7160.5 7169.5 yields 8.58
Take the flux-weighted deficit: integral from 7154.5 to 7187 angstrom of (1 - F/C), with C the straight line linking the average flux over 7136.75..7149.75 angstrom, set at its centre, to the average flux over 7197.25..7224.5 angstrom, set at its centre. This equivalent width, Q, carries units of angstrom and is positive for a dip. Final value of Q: 0.9 angstrom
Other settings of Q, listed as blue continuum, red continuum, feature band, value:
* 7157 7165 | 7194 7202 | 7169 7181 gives 0.4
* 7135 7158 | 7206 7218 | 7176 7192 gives 1.0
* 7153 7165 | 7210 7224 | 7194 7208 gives -0.3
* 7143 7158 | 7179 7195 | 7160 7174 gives -0.3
